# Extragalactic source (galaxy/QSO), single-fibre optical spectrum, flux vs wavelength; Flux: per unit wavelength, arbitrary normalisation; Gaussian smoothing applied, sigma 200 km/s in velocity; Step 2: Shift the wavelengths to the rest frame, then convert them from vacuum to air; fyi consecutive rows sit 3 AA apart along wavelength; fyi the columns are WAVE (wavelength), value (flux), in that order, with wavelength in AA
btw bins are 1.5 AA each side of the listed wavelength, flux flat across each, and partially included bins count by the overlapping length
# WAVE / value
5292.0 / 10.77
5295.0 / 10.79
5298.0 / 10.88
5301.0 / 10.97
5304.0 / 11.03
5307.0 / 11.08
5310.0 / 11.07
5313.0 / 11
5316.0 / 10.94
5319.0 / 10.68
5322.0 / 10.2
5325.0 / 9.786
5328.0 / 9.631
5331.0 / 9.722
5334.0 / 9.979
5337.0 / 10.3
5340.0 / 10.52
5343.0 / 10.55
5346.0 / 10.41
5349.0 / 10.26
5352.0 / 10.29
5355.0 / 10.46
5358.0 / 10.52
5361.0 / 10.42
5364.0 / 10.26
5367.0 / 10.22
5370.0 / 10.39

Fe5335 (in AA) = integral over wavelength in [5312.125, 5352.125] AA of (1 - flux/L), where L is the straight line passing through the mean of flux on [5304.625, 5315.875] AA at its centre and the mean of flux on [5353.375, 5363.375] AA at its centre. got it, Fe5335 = 1.75 AA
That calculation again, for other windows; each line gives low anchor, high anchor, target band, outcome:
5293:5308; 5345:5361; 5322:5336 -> 1.1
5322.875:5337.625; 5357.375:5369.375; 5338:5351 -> -0.5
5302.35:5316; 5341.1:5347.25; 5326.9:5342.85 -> 0.8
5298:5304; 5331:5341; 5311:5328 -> 0.1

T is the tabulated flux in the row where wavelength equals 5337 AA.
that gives 10.3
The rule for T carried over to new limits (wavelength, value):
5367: 10.22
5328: 9.631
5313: 11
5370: 10.39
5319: 10.68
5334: 9.979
